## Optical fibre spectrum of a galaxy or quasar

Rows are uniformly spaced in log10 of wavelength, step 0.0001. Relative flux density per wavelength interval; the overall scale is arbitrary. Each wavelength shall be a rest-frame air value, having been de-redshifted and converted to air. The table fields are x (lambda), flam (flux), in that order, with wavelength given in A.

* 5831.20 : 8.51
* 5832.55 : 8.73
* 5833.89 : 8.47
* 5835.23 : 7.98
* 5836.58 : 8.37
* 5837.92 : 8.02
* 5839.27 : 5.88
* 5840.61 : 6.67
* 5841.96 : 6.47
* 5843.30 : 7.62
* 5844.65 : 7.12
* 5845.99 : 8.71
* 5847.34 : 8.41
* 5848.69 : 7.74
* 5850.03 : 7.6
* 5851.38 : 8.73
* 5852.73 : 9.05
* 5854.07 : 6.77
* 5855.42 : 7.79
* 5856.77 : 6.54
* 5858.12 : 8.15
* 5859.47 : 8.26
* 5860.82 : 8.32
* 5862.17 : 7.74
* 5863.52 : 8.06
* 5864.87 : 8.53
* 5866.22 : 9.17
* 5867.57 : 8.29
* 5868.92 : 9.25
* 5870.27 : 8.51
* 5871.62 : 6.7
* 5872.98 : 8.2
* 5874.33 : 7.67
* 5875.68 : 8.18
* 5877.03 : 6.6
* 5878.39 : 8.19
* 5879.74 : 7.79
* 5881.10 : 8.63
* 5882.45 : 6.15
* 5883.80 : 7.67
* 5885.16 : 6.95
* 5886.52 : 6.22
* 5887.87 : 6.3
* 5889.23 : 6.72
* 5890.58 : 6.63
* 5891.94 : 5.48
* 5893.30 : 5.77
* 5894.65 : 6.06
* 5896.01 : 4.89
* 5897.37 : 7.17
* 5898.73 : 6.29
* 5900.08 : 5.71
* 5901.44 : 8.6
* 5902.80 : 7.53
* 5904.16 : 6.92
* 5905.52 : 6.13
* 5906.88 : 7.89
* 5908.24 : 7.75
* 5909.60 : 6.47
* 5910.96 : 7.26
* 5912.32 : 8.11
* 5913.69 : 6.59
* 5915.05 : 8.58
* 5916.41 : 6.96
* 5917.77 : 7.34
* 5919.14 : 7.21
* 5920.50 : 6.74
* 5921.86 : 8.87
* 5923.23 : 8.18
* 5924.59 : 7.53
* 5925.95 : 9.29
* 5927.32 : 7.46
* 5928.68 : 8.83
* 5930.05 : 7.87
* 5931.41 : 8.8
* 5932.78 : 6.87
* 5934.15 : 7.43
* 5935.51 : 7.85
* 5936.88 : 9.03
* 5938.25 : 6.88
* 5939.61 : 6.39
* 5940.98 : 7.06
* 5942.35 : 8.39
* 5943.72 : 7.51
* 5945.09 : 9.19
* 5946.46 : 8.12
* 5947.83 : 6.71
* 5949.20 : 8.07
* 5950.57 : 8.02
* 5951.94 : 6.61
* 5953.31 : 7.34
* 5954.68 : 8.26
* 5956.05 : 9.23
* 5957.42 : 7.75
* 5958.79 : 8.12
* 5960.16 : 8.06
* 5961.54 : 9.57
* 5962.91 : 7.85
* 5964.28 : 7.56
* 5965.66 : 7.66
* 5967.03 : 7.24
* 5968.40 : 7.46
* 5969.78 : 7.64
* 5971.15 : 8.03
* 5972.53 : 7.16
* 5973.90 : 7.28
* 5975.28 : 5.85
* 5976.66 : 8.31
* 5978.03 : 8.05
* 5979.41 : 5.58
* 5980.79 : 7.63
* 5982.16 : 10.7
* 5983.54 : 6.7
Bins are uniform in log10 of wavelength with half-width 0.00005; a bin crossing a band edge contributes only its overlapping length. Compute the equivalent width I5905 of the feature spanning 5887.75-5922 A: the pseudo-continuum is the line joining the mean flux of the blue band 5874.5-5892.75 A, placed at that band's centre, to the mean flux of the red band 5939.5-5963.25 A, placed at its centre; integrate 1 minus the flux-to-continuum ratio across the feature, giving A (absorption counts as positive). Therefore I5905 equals 2.0 A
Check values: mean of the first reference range 7.05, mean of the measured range 6.9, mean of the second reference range 7.94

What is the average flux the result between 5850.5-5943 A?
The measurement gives 7.5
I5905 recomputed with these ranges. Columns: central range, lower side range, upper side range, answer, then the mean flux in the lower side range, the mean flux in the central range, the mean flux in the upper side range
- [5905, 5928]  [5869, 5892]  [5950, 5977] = -0.2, 7.31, 7.56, 7.74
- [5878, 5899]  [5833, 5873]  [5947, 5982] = 3.1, 7.9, 6.67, 7.69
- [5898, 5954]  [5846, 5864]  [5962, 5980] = 0.3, 7.96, 7.57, 7.4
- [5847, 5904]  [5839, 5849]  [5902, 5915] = -0.9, 7.37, 7.44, 7.26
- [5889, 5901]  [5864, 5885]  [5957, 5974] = 2.7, 7.94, 6.11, 7.82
